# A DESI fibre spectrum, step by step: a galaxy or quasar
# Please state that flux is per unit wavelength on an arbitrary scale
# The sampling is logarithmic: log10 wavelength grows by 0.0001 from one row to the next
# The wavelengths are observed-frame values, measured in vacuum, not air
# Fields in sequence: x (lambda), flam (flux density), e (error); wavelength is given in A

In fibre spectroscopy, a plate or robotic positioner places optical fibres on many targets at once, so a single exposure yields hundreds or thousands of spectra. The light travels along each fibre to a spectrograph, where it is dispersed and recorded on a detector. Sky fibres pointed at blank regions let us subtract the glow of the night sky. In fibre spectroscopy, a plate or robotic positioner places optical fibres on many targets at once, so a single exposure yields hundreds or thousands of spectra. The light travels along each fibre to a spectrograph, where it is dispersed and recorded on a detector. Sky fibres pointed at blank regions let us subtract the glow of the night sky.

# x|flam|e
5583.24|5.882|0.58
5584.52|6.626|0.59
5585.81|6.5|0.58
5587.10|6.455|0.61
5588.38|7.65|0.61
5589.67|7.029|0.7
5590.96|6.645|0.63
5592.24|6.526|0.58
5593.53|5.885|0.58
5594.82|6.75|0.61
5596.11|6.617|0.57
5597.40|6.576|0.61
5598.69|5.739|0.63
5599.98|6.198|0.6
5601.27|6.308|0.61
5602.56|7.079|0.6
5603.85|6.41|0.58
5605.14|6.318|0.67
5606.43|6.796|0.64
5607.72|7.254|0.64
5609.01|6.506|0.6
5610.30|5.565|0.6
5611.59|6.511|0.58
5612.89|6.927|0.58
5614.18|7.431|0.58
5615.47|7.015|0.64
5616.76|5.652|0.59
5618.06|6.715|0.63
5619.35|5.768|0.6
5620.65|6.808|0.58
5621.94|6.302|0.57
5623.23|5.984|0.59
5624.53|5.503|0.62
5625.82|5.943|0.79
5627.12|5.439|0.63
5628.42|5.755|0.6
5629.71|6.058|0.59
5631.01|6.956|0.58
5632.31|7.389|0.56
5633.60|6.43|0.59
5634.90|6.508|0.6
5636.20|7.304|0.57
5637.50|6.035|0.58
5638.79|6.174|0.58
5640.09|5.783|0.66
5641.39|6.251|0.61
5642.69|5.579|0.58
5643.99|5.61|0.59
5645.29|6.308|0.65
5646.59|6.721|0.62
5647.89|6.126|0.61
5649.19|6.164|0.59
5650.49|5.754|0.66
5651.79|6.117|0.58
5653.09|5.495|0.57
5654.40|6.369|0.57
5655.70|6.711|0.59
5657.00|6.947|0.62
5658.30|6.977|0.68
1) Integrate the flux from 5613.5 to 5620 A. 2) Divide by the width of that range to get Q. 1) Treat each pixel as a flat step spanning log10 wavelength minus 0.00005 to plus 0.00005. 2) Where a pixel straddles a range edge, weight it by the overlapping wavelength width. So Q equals 6.52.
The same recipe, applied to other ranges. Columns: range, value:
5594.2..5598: 6.64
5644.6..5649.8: 6.33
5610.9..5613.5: 6.68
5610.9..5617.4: 6.7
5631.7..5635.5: 6.78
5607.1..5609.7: 6.86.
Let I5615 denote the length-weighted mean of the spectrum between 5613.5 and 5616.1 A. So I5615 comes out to 7.24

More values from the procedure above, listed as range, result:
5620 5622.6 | 6.57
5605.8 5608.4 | 7.03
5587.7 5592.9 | 6.96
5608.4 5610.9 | 6.04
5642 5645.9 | 5.83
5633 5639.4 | 6.49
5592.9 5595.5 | 6.32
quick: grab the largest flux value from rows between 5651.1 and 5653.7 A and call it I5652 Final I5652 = 6.117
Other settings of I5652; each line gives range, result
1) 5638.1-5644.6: 6.251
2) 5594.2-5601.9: 6.75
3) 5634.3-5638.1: 7.304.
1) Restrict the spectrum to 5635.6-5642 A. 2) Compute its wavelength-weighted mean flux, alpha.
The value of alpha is 6.31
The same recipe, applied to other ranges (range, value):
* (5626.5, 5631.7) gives 6.06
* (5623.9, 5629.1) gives 5.67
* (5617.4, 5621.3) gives 6.42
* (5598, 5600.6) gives 5.97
